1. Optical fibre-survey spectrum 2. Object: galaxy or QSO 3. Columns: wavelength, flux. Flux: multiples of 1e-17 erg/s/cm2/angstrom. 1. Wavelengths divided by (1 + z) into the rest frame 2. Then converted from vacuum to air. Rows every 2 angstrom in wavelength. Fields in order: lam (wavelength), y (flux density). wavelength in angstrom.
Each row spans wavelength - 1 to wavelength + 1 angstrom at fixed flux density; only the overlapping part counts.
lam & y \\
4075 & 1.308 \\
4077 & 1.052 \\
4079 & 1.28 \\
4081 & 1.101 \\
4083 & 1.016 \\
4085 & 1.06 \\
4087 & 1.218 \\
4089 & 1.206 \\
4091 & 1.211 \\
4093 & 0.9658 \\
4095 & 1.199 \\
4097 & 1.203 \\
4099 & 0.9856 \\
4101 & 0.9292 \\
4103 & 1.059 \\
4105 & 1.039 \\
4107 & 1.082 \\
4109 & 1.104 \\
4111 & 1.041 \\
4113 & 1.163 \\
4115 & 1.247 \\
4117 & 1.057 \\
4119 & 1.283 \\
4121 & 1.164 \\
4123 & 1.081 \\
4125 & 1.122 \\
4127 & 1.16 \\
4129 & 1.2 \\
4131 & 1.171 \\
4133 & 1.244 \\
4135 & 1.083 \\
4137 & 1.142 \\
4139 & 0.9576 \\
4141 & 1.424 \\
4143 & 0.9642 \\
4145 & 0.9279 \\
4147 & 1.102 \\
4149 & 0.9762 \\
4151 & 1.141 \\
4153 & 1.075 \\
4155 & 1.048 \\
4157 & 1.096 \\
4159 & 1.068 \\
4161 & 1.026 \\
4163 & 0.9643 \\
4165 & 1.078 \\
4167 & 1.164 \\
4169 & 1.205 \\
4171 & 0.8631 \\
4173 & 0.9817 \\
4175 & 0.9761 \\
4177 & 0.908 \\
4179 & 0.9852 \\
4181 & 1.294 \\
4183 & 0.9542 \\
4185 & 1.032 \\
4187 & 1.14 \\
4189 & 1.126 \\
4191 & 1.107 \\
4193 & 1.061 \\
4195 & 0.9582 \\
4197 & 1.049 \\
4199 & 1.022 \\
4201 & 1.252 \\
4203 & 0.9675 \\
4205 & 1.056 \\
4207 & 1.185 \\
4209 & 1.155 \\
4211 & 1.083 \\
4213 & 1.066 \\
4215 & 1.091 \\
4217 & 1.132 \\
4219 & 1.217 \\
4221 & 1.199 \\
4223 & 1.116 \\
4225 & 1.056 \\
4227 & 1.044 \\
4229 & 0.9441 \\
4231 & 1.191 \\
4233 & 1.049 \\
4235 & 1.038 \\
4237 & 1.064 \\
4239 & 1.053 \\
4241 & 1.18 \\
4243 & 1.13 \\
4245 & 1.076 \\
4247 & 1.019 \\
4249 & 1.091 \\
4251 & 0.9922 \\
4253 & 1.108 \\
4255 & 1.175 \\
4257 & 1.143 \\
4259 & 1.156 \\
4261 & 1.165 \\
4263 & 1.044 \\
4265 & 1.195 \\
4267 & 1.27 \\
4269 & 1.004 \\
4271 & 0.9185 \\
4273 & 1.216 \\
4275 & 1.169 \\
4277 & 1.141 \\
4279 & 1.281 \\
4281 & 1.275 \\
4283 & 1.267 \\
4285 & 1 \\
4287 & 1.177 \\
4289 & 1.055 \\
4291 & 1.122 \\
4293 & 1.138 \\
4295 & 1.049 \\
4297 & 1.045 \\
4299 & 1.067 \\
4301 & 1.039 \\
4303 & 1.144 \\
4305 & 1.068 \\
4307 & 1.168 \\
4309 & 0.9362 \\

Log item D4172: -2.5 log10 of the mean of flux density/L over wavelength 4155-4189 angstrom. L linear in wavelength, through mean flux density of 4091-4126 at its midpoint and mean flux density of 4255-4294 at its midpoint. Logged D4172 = 0.07 mag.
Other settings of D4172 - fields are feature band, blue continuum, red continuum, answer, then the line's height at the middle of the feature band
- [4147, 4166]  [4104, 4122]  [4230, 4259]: 0.06 mag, 1.12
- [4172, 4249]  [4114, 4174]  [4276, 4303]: 0.03 mag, 1.11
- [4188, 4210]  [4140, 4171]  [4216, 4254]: 0.00 mag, 1.08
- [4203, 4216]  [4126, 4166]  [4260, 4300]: 0.01 mag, 1.11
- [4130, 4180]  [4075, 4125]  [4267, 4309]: 0.05 mag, 1.12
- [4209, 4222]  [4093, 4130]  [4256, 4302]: -0.01 mag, 1.12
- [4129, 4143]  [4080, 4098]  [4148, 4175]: -0.08 mag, 1.08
